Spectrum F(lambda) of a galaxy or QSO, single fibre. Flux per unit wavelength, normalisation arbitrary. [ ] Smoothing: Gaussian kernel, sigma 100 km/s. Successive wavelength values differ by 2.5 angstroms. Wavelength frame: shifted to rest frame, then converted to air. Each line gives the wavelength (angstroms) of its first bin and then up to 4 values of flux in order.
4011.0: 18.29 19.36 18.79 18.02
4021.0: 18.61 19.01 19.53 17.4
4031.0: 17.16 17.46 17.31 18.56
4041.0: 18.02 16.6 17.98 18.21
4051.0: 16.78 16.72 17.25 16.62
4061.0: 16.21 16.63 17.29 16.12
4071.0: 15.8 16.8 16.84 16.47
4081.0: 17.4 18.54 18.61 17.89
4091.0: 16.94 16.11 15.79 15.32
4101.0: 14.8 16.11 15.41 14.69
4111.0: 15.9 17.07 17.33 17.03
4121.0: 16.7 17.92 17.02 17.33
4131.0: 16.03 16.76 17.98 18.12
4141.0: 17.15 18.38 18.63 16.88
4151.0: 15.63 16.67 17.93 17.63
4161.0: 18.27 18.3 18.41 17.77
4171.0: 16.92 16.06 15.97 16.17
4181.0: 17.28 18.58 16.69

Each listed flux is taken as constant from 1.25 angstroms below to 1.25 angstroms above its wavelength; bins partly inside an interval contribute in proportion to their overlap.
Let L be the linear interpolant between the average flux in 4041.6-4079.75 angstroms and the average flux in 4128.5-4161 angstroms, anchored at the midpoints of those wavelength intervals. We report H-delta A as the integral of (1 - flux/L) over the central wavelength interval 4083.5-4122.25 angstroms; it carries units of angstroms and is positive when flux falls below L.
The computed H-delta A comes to 1.5 angstroms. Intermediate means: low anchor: 16.8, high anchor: 17.4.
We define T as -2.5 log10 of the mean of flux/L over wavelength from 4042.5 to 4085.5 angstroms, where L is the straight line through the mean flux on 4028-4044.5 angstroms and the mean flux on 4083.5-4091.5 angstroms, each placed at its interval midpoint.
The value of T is 0.050 mag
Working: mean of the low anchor 17.5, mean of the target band 17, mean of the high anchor 18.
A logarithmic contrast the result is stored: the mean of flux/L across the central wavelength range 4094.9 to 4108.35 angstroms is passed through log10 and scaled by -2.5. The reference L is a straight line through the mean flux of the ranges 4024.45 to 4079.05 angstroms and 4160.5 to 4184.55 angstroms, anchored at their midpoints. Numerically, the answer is 0.12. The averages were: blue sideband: 17.2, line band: 15.4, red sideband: 17.3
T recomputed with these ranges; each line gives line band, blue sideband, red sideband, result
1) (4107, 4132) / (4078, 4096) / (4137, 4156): 0.04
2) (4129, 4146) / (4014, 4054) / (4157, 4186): 0.00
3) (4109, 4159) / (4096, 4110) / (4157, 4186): -0.06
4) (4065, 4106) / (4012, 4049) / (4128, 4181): 0.07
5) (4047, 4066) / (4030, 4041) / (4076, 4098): 0.03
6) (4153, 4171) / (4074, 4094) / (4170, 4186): -0.06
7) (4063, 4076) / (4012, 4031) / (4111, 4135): 0.08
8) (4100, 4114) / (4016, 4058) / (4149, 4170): 0.13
